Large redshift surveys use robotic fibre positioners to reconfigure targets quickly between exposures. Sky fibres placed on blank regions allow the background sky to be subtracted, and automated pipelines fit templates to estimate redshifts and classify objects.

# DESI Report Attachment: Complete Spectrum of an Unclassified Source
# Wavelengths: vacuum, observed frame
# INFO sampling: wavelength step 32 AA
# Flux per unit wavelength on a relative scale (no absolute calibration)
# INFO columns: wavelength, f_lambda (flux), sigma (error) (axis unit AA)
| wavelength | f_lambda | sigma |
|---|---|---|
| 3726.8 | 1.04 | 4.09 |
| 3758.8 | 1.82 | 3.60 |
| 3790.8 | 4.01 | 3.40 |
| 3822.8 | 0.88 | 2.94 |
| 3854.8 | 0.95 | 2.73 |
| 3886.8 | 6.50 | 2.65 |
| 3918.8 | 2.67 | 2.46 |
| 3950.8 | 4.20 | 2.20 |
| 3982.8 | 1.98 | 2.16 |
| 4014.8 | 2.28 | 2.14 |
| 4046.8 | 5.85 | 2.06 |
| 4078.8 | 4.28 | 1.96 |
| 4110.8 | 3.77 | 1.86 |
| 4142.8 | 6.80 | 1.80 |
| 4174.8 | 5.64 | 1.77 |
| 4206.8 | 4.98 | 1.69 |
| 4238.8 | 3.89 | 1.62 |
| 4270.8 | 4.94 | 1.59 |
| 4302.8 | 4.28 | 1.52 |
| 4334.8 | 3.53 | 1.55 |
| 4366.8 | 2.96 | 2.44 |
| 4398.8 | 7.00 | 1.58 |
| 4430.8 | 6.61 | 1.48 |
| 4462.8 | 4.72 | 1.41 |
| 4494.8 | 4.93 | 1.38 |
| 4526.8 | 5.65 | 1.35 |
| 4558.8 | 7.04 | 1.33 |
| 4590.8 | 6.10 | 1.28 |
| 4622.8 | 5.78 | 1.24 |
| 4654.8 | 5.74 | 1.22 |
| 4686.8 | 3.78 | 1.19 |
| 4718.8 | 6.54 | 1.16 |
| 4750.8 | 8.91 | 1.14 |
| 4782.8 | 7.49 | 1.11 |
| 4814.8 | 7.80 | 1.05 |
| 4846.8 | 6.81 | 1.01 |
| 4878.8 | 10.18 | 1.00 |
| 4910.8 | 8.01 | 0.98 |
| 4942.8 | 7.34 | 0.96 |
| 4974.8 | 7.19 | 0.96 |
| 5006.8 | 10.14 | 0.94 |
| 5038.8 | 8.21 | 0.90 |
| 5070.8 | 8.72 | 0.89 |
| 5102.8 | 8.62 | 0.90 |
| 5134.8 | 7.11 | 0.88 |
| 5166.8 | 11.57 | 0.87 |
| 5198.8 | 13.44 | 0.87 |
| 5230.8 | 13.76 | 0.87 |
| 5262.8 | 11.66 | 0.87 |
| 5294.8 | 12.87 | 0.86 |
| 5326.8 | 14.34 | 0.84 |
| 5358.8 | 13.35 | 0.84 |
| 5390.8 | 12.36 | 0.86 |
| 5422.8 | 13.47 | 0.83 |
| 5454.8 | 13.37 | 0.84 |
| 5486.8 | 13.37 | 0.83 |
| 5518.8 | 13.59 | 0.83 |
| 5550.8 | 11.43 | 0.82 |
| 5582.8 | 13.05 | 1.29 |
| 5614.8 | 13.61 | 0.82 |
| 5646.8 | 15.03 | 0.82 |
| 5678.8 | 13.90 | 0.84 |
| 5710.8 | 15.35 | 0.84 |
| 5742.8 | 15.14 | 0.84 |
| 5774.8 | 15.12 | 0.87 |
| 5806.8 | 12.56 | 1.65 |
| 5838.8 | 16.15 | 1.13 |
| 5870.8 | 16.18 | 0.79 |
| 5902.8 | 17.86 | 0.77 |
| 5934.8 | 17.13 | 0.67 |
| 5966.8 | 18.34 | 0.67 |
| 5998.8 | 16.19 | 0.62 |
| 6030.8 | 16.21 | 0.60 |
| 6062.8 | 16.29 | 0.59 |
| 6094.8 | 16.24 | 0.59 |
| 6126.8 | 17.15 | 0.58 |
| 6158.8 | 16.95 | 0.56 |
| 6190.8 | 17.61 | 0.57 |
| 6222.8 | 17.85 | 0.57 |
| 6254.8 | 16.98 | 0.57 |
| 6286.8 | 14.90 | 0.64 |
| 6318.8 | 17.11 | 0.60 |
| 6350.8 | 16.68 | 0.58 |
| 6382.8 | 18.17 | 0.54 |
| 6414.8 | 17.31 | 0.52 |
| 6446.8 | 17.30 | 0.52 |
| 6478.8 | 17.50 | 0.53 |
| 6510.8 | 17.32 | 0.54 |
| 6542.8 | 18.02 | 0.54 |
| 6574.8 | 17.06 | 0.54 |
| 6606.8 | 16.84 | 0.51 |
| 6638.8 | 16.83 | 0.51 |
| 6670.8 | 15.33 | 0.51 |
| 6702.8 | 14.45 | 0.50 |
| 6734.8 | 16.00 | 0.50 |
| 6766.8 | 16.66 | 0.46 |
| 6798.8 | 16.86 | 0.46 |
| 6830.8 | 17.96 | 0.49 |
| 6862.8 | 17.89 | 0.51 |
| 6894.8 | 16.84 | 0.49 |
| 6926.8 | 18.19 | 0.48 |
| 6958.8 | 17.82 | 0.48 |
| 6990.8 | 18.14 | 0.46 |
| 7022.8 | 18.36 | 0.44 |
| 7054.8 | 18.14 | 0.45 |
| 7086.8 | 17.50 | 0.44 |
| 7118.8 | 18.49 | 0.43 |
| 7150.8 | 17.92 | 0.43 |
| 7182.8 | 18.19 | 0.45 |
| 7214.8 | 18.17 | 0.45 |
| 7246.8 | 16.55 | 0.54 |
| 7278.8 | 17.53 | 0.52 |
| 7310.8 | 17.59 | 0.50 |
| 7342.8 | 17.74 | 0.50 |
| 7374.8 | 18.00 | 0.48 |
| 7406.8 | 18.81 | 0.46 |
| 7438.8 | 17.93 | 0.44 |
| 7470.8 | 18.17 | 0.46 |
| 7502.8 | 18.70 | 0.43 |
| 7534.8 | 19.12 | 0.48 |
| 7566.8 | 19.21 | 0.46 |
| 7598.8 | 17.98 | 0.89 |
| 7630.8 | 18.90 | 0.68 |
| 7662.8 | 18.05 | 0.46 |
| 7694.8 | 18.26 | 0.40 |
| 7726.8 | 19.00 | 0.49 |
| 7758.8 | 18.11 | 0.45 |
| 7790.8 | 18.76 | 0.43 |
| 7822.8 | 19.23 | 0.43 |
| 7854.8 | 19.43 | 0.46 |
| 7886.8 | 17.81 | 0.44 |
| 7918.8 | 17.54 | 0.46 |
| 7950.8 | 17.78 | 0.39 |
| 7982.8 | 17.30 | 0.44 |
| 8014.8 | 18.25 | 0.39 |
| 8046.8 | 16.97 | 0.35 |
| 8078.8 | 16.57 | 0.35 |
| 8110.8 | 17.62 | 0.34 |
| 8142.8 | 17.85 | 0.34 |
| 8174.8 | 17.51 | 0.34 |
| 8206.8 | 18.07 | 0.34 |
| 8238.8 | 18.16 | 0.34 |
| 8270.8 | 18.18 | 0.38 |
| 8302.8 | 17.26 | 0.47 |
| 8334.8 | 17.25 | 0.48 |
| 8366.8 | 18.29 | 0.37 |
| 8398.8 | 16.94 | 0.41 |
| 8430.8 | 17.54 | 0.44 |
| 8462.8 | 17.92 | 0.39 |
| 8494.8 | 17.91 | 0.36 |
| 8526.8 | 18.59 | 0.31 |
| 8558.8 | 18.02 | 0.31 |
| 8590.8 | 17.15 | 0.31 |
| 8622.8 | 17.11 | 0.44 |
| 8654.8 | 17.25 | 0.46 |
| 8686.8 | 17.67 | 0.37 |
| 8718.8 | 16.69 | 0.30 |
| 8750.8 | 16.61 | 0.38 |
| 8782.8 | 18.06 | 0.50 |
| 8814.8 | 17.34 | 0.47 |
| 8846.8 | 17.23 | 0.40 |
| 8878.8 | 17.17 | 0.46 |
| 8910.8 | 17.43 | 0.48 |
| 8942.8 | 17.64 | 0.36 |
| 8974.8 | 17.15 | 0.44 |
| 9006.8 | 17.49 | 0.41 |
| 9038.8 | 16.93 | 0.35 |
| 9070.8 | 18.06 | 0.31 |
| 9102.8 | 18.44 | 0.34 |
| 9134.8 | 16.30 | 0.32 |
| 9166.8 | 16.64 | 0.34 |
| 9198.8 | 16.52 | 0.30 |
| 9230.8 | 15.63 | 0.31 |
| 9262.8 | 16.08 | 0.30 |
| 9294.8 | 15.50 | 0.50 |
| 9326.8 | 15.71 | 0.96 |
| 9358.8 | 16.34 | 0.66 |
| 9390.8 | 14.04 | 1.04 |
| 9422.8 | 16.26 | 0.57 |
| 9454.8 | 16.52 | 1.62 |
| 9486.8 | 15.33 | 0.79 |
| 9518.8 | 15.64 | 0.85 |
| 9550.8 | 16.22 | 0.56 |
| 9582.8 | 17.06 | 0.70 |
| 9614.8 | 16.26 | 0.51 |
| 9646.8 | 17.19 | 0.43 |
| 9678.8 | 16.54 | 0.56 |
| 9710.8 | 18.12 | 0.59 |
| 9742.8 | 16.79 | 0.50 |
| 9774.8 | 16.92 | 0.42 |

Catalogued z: 0.29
